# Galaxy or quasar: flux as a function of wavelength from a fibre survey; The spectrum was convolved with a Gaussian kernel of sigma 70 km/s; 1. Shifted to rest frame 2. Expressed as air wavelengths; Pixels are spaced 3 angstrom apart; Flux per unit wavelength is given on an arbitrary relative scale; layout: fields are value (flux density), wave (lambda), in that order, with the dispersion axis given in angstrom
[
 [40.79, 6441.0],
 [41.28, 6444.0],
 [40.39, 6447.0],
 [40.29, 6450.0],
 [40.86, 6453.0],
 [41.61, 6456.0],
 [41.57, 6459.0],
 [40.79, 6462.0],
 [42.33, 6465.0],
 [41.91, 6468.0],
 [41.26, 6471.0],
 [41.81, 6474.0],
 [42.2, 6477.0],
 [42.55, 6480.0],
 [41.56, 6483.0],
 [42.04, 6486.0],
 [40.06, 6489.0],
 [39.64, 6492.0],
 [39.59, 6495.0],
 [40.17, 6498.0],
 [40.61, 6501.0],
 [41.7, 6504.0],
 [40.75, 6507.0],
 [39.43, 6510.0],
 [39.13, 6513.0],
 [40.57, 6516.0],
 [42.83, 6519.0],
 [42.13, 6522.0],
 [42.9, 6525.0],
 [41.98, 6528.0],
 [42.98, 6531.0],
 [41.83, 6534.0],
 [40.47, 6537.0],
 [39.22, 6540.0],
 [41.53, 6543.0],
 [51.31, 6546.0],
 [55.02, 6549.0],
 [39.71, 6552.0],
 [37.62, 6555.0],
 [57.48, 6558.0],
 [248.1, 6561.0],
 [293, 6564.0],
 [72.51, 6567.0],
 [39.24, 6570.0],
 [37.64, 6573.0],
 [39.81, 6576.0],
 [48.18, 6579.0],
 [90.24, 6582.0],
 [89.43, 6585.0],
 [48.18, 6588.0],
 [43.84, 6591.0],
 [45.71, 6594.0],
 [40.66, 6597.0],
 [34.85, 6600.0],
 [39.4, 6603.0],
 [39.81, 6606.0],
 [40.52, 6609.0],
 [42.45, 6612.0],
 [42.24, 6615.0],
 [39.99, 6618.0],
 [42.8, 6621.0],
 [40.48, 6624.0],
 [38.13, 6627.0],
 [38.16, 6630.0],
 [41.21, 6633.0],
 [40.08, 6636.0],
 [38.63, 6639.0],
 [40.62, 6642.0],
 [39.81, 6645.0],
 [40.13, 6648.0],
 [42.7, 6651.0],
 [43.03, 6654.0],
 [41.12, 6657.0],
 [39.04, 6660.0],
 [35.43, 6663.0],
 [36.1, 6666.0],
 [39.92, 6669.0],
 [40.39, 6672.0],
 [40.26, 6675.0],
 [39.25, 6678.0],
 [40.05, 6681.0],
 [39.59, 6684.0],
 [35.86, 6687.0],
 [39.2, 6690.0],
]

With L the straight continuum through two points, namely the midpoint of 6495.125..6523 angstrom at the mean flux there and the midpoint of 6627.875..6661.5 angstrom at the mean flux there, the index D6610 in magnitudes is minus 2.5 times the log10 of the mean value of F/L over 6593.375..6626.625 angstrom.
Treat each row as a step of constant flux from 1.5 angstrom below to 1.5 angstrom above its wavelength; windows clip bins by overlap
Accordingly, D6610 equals 0.00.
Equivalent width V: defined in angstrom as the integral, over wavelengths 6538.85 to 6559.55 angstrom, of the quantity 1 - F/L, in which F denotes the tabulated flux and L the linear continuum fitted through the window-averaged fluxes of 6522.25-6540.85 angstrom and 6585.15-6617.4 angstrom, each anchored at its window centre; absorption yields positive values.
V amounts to -2.15 angstrom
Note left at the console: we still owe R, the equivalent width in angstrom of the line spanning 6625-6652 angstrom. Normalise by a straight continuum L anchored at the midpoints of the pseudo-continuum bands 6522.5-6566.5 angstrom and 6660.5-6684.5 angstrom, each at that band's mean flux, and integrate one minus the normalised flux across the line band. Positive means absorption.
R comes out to 4.8 angstrom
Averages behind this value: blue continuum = 75.8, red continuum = 38.9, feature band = 39.9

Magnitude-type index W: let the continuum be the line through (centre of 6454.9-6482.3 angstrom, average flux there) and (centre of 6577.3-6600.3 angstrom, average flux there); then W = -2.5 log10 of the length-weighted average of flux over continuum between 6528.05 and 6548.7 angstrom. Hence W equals 0.153 mag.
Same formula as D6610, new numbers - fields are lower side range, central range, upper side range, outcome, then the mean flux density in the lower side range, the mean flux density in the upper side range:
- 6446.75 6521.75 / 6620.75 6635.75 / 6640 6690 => 0.00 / 41.1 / 39.6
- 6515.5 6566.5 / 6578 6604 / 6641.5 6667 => 0.08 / 71.1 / 39.8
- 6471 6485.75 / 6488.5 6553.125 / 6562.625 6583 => 0.41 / 42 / 87.4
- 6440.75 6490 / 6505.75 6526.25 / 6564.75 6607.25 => 0.15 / 41.4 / 55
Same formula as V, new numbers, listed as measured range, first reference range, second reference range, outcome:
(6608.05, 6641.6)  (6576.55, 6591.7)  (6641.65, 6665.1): 6.21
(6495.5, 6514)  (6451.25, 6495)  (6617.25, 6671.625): 0.36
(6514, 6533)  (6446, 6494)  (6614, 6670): -0.59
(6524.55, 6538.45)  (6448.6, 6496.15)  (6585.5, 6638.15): -0.14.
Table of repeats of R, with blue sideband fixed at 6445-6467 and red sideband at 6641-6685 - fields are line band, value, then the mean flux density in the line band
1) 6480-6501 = 0.1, 40.7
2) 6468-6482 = -0.3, 41.9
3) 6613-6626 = -0.4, 41.3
